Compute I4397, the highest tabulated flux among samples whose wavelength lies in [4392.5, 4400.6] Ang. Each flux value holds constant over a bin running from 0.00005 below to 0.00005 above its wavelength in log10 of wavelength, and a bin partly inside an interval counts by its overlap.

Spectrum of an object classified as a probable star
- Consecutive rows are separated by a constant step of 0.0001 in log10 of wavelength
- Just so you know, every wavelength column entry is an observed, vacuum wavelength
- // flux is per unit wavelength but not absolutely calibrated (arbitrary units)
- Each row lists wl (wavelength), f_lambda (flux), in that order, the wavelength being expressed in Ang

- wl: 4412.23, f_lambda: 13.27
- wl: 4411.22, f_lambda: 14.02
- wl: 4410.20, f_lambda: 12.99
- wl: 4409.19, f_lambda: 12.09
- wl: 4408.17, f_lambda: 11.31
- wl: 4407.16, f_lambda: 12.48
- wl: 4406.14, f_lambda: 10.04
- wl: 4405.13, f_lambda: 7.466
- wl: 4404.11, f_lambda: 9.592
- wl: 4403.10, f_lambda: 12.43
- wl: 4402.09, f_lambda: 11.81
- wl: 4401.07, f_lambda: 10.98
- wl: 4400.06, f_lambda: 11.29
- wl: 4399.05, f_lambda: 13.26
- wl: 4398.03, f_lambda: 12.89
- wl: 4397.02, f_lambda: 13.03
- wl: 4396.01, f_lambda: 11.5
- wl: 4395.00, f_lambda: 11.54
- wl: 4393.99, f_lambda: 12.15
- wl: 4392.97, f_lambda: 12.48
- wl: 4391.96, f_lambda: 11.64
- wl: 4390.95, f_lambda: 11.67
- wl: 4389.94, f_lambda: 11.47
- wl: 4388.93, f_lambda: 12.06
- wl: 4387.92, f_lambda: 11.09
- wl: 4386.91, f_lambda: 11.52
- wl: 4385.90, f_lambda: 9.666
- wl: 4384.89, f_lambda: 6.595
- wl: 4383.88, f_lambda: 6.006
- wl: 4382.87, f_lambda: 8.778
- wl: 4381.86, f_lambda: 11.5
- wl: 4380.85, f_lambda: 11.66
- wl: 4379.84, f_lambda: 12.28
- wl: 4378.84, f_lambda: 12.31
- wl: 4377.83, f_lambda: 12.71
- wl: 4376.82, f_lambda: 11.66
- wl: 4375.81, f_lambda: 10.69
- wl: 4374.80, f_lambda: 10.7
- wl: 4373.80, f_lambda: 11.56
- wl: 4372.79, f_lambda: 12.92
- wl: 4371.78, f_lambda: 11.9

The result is 13.26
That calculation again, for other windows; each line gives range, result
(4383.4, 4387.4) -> 11.52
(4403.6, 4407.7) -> 12.48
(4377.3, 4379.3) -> 12.71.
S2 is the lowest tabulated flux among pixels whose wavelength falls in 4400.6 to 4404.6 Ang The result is 9.592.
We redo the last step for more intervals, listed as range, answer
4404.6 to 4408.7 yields 7.466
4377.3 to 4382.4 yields 11.5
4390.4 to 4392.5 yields 11.64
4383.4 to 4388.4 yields 6.006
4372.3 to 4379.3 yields 10.69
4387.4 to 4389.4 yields 11.09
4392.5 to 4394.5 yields 12.15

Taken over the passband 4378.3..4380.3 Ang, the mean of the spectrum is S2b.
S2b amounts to 12.3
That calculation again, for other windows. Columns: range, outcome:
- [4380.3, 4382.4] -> 11.5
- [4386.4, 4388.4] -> 11.3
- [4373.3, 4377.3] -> 11.2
